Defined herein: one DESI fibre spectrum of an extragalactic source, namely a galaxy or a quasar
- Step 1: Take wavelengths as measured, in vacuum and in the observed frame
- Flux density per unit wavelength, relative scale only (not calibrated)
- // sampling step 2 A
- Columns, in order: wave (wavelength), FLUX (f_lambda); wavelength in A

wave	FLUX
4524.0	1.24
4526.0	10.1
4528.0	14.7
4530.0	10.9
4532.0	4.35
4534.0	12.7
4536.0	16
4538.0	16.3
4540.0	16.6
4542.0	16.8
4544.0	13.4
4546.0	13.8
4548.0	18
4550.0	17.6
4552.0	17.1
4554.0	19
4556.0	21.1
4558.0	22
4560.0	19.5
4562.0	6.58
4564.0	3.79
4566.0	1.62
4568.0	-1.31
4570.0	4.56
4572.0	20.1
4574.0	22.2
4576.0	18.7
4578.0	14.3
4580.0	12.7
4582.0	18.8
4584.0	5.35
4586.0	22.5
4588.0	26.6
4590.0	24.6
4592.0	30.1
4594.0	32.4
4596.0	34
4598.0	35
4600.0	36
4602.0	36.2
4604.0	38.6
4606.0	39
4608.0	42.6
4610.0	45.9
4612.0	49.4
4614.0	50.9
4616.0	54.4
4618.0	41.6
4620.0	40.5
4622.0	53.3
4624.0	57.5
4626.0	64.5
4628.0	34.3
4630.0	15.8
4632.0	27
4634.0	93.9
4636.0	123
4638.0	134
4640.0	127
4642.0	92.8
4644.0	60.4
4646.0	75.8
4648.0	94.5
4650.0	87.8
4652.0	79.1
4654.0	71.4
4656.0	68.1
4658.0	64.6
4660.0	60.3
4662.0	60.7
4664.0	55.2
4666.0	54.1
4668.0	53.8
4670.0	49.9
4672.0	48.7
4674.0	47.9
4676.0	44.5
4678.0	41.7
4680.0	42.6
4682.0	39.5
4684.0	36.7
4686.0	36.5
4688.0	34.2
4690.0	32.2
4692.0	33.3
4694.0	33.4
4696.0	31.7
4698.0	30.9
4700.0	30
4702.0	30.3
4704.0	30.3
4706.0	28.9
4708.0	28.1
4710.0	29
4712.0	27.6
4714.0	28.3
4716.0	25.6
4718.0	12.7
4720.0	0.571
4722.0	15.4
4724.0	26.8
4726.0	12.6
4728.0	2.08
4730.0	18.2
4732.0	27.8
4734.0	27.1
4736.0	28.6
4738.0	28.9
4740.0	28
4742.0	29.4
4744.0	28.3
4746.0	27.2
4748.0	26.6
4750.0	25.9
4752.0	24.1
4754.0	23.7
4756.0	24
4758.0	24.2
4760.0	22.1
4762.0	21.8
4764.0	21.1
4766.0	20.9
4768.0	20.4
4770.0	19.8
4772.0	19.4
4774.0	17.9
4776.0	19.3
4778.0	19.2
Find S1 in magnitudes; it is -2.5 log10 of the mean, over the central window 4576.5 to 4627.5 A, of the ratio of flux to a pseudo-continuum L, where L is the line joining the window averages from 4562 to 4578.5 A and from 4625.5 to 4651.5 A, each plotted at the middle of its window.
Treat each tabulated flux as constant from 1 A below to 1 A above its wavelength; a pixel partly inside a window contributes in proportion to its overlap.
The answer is 0.19 mag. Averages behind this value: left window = 10.1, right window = 79.6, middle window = 36.1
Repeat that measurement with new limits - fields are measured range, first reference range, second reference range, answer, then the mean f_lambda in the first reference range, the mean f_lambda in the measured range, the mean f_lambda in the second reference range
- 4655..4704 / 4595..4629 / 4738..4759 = -0.222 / 44.3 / 43.9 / 26.3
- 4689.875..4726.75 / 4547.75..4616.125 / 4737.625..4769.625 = -0.047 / 24.3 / 25.6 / 24.6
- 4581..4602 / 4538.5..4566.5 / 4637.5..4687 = 0.224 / 15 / 27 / 64.4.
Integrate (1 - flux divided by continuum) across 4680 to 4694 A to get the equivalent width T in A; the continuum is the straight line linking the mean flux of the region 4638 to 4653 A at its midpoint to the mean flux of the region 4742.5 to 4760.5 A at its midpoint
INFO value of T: 6.4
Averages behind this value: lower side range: 91.3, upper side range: 25.3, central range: 35.8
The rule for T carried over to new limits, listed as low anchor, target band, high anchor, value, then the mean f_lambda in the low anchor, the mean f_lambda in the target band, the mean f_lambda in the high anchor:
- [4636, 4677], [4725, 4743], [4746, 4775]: 6.2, 72.8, 22.5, 22.4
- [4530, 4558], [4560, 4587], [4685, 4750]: 8.8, 15.7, 11.8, 26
